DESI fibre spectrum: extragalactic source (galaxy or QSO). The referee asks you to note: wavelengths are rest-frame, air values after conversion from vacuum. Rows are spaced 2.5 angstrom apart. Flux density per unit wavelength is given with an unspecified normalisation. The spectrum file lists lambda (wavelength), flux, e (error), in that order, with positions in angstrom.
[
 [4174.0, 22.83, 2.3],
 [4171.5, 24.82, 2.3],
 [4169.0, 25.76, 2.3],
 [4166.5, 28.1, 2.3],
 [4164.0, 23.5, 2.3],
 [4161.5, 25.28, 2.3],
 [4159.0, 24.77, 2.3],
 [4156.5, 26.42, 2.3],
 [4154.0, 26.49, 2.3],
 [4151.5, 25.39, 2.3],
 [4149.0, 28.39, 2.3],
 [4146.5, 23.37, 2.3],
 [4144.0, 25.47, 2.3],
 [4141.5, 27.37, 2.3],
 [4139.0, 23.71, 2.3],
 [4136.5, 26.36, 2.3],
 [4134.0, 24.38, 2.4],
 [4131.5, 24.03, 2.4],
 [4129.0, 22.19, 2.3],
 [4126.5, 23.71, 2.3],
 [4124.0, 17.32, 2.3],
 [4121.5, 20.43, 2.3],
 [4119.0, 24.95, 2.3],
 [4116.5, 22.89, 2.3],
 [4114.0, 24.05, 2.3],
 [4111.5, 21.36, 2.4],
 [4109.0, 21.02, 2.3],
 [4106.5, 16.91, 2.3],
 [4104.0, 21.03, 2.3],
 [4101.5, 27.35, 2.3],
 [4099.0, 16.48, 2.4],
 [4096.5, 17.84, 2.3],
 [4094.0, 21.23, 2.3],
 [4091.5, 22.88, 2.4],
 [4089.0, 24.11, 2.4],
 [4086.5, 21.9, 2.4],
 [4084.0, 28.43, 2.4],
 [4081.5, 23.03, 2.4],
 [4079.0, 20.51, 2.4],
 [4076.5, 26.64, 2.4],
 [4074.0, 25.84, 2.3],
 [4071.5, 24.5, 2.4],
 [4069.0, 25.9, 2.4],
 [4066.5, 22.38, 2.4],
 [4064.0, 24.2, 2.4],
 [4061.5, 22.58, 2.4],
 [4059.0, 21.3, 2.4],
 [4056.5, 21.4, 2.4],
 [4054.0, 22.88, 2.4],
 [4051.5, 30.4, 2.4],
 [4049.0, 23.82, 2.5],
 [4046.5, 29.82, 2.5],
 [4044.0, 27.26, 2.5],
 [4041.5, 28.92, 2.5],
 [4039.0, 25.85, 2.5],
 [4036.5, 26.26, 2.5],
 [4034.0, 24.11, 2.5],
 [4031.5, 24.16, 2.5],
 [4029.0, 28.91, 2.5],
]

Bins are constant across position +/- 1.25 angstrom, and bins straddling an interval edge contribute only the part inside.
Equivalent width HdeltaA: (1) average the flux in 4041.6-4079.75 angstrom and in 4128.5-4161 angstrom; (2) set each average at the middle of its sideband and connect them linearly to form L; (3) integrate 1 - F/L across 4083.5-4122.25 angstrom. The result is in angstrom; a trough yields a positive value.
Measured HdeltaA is 4.8 angstrom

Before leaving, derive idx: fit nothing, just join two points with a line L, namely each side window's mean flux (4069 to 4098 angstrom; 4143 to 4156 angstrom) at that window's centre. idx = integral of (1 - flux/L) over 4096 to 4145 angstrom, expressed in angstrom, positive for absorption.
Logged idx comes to 4.6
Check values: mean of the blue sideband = 23.4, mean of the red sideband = 25.9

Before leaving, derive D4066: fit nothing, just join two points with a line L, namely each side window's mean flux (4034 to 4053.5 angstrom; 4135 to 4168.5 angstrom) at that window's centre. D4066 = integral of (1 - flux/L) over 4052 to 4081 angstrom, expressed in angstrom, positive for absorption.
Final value 3.4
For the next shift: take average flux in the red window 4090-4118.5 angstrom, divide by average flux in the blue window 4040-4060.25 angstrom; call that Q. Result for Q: 0.83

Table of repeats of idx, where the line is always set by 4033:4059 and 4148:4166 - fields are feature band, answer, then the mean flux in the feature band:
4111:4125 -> 2.1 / 21.9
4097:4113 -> 3.2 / 20.6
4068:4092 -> 1.3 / 24.4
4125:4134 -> 0.9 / 23.3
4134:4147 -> 0.3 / 25.3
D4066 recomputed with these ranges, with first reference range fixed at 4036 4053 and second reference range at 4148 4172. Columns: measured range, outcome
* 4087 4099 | 2.6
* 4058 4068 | 1.6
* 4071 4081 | 1.0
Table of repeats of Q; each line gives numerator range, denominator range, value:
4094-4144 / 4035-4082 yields 0.90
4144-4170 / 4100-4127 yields 1.18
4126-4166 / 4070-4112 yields 1.12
